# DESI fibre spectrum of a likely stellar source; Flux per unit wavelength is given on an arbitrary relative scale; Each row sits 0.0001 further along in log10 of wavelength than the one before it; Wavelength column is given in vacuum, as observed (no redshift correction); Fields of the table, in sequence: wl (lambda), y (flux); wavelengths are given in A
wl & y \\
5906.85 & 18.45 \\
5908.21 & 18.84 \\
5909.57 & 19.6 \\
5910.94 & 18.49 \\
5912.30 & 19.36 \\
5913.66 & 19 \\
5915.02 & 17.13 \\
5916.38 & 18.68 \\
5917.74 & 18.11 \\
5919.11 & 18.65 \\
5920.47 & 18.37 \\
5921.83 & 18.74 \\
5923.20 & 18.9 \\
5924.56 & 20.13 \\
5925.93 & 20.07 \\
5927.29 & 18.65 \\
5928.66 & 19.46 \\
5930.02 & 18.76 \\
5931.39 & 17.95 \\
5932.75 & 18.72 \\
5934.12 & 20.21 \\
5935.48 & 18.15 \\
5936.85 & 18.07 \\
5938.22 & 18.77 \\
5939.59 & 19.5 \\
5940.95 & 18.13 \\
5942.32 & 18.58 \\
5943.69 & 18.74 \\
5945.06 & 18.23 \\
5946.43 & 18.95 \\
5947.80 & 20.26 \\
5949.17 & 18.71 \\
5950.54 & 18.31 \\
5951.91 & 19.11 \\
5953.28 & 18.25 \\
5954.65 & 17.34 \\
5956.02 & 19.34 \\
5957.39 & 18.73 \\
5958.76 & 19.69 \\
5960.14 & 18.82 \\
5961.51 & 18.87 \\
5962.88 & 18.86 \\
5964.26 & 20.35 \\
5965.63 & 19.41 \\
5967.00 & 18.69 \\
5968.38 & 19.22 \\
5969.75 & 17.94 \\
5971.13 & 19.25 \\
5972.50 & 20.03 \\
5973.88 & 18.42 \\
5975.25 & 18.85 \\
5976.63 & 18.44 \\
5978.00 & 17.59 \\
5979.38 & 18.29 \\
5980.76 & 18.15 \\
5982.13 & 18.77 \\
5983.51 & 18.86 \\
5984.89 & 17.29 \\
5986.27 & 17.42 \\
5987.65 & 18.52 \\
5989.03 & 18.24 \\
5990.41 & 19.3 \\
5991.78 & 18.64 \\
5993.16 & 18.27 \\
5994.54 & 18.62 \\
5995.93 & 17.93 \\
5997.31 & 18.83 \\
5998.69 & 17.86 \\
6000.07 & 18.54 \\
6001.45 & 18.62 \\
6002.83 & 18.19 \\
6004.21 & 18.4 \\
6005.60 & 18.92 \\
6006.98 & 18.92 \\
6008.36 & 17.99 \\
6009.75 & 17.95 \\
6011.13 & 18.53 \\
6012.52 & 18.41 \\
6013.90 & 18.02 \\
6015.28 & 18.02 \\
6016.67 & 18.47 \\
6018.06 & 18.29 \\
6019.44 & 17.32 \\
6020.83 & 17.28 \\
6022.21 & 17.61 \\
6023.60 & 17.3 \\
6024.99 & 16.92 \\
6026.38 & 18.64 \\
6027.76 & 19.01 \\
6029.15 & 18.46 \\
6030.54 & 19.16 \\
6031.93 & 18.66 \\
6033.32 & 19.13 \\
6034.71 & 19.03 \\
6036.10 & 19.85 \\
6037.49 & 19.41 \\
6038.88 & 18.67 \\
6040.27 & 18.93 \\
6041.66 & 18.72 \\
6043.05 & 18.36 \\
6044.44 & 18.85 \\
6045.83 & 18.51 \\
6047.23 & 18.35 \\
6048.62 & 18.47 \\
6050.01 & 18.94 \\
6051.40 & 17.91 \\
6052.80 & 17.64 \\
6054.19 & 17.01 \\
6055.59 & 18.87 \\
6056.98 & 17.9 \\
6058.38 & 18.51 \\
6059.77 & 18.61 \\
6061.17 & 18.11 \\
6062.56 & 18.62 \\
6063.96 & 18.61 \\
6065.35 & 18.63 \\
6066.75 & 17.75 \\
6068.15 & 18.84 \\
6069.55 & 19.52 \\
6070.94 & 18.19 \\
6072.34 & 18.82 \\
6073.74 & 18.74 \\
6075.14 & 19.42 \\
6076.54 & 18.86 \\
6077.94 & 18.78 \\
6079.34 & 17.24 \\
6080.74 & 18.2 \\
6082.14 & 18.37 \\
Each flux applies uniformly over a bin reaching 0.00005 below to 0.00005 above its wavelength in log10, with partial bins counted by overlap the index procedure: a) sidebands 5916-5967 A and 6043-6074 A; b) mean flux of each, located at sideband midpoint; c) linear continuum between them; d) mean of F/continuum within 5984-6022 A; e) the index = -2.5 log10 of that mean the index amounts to 0.02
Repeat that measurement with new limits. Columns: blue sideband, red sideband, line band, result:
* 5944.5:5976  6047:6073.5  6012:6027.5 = 0.044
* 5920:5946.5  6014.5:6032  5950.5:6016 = -0.009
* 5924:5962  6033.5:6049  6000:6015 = 0.027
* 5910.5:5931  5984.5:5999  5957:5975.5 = -0.035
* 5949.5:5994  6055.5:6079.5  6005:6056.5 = 0.013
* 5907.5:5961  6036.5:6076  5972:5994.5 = 0.015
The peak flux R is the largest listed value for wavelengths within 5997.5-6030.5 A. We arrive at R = 19.01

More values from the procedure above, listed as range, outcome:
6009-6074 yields 19.85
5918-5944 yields 20.21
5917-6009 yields 20.35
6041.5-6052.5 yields 18.94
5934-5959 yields 20.26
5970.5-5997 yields 20.03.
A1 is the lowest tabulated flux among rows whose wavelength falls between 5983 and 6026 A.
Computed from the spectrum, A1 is 16.92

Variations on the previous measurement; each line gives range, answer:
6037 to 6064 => 17.01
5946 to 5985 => 17.29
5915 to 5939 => 17.13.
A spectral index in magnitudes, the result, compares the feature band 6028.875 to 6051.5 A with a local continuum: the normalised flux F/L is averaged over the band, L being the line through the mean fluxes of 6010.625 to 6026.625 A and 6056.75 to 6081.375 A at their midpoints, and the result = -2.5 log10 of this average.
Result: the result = -0.039 mag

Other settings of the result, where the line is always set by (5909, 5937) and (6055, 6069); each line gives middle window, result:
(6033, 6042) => -0.03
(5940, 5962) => 0.00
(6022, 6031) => 0.02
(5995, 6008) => 0.01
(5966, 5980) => 0.00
